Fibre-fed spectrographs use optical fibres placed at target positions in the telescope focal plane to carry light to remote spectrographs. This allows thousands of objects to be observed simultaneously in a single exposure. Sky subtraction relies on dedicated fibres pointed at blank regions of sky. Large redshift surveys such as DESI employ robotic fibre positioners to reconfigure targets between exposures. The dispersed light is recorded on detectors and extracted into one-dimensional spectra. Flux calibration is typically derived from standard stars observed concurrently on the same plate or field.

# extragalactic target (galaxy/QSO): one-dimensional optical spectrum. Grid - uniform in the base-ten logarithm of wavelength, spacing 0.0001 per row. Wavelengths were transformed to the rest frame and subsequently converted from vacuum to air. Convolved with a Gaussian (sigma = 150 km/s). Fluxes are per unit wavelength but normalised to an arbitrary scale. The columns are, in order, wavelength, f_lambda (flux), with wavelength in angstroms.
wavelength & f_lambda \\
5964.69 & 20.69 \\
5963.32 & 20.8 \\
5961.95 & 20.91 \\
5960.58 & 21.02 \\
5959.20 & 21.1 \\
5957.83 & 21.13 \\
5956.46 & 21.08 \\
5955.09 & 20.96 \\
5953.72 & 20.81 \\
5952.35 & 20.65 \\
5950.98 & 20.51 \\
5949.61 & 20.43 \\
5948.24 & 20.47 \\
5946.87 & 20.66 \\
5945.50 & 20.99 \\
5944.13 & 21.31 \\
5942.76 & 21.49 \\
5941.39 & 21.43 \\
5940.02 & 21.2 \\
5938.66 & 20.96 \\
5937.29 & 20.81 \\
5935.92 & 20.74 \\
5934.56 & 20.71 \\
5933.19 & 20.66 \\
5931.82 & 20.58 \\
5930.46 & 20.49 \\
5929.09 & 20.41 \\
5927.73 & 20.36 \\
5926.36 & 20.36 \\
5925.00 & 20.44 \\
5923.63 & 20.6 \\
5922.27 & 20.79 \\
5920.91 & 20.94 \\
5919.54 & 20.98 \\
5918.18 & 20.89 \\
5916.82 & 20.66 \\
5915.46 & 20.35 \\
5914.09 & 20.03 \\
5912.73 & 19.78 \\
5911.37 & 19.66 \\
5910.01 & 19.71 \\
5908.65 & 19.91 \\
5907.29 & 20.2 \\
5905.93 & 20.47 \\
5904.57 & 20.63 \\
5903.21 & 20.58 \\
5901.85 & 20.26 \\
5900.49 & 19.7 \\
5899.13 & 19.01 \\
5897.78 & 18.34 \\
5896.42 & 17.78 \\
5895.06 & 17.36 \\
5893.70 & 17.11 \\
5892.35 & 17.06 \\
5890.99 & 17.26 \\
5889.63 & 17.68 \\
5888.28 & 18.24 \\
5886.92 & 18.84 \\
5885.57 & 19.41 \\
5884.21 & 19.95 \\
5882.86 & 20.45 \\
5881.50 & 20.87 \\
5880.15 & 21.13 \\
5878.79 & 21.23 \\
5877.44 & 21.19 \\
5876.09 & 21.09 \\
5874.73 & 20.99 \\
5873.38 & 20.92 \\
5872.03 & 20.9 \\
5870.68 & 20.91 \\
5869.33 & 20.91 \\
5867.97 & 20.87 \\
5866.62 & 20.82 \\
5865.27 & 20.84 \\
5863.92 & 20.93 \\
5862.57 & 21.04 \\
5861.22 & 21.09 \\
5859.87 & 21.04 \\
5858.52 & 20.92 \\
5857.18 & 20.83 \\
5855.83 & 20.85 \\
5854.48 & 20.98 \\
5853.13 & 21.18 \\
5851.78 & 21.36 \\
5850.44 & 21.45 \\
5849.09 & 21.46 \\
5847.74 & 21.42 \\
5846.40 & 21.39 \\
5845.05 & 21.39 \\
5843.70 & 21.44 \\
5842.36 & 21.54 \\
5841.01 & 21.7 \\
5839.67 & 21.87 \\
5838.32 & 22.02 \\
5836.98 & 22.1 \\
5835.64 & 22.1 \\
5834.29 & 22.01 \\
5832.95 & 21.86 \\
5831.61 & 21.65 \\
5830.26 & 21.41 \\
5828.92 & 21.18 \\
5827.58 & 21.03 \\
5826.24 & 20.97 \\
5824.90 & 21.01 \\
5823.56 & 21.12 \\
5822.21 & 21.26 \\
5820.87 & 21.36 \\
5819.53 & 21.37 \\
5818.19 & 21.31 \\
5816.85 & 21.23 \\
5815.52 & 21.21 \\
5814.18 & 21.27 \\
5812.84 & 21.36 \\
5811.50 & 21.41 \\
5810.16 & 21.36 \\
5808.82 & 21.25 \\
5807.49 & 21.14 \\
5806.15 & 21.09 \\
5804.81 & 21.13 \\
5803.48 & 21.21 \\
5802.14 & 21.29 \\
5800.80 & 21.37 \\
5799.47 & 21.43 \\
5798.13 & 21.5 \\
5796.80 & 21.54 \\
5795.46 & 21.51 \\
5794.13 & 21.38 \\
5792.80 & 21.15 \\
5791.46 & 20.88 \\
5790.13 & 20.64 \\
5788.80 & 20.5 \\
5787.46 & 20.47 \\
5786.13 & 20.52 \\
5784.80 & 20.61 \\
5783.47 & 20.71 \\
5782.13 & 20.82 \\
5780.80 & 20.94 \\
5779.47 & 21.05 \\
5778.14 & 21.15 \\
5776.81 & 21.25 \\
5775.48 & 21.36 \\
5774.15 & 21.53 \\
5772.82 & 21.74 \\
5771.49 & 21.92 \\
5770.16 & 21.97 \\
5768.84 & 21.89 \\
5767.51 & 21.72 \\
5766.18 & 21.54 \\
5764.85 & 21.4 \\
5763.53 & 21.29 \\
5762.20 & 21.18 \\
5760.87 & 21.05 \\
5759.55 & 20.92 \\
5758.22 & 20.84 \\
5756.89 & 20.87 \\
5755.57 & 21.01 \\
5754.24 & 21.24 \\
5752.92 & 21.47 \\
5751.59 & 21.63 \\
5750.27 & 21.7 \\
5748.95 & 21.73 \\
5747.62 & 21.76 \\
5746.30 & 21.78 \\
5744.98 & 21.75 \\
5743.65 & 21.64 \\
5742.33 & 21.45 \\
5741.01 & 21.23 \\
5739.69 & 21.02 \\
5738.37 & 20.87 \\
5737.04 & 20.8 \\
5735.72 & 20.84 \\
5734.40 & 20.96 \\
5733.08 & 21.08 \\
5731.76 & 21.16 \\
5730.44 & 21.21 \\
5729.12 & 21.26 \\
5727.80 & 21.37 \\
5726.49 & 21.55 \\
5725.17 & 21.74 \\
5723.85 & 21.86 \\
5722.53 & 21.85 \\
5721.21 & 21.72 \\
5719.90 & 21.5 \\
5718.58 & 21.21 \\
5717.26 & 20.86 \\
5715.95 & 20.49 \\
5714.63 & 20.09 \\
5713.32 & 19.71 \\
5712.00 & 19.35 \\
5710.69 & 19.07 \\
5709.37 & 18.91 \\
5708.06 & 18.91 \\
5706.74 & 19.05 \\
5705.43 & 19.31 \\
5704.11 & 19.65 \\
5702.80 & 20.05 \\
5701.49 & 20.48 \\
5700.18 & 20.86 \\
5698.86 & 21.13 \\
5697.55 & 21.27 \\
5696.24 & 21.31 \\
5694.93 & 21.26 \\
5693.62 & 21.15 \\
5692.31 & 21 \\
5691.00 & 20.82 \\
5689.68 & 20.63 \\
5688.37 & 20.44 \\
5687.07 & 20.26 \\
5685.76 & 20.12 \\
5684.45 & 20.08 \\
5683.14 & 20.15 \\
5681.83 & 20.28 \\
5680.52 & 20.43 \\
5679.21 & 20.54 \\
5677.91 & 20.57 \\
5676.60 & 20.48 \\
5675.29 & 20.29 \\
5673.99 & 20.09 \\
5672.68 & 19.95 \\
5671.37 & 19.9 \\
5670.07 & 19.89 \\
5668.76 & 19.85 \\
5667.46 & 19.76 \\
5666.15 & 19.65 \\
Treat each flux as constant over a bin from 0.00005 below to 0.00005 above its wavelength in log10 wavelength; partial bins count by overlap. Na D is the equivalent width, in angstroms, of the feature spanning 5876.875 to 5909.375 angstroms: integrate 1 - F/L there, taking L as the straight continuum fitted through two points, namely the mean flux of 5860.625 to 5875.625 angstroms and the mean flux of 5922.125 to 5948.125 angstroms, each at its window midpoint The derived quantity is 2.4 angstroms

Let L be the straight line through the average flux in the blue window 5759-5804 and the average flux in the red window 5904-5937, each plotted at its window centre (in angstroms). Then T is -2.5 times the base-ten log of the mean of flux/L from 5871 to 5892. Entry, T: 0.04 mag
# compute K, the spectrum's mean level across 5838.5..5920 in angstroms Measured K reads 20.3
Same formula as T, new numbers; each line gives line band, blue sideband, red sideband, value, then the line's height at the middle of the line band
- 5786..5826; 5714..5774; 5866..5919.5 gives -0.024 mag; 20.7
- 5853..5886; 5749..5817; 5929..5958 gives 0.009 mag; 21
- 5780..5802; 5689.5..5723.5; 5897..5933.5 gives -0.033 mag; 20.4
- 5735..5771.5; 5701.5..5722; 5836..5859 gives -0.047 mag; 20.5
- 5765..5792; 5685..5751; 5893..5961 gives -0.025 mag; 20.7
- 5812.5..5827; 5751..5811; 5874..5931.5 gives -0.023 mag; 20.8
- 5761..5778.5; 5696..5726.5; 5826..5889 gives -0.042 mag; 20.7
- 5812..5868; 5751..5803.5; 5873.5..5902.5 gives -0.062 mag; 20.1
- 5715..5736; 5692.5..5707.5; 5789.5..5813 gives -0.031 mag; 20.7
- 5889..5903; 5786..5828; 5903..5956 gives 0.141 mag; 20.8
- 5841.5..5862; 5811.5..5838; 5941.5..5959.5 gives 0.004 mag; 21.3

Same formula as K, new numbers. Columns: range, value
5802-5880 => 21.3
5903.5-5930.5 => 20.4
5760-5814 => 21.2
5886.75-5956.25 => 20.1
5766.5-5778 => 21.6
